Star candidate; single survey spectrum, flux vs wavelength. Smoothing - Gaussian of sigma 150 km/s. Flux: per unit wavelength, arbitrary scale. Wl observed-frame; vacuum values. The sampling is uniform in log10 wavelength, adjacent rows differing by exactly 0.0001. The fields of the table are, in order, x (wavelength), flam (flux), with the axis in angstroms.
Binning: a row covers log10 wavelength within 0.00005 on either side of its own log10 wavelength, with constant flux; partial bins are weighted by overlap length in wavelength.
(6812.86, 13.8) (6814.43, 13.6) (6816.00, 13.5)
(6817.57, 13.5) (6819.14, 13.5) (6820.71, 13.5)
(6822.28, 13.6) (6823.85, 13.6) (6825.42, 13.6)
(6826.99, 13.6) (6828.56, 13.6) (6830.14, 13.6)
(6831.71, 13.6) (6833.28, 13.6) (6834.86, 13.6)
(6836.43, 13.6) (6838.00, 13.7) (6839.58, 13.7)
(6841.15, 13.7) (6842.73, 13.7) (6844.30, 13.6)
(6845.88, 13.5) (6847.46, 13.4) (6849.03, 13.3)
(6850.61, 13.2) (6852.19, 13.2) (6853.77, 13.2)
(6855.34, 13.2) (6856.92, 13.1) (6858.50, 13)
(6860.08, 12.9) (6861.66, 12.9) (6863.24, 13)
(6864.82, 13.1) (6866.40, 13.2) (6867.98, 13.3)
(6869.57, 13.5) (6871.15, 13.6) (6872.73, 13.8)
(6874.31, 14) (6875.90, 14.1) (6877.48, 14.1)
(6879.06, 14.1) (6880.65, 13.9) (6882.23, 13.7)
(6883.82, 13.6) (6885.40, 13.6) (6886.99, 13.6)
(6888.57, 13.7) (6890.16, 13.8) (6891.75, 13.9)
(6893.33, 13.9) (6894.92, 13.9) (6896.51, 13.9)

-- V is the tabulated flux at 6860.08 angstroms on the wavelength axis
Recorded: 12.9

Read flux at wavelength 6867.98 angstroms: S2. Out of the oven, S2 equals 13.3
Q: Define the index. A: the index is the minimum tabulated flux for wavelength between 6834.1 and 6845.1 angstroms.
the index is 13.6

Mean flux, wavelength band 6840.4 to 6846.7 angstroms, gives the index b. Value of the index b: 13.6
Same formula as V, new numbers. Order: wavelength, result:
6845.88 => 13.5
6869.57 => 13.5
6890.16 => 13.8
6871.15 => 13.6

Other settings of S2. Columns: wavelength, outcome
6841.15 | 13.7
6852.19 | 13.2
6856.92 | 13.1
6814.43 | 13.6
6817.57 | 13.5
